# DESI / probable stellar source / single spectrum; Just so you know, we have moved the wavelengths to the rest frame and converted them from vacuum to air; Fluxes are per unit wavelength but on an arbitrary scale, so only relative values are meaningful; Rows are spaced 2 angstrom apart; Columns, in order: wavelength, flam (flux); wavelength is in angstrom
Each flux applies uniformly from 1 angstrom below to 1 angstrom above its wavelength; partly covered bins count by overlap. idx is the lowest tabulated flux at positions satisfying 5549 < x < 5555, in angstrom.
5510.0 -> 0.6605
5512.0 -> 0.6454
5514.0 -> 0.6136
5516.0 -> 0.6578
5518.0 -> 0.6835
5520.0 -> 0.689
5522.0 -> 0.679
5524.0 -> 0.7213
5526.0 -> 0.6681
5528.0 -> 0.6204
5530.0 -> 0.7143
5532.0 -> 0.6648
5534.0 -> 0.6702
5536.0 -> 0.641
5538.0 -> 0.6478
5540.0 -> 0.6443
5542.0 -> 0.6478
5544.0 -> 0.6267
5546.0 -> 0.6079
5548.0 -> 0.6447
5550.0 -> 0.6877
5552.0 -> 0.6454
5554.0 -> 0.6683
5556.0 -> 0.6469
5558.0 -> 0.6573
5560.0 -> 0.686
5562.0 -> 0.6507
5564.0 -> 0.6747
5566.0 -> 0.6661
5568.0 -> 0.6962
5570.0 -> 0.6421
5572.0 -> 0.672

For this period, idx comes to 0.6454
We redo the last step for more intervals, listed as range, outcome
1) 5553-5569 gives 0.6469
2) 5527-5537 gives 0.6204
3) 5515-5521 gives 0.6578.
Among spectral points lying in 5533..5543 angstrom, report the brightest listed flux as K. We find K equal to 0.6702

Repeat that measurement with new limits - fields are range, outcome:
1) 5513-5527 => 0.7213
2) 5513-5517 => 0.6578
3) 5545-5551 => 0.6877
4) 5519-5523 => 0.689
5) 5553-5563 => 0.686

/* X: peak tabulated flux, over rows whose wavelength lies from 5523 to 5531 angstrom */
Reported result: 0.7213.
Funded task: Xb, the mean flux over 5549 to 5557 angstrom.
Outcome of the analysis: 0.662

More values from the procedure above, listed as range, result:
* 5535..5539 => 0.644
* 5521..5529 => 0.672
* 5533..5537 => 0.656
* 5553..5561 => 0.665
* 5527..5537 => 0.662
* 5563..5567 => 0.67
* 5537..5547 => 0.635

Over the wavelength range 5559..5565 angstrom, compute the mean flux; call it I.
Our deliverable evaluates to 0.67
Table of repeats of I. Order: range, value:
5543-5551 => 0.642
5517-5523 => 0.684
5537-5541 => 0.646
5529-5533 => 0.69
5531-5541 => 0.654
